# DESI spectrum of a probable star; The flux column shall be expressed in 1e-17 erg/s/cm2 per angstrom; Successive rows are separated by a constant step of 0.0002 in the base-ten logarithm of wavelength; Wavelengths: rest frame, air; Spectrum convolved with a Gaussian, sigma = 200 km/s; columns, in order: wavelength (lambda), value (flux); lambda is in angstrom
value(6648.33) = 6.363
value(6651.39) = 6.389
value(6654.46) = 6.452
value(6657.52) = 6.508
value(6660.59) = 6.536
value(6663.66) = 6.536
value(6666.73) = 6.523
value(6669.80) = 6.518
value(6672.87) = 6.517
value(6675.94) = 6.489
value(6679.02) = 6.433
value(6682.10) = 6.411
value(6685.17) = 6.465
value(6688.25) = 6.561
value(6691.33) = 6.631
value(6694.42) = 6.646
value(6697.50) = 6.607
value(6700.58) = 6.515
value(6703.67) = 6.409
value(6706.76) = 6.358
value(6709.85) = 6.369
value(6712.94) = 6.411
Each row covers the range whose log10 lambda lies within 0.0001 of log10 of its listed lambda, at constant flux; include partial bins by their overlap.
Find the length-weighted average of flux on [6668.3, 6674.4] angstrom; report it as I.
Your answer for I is 6.52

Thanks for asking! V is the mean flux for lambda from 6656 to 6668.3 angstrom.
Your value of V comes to 6.52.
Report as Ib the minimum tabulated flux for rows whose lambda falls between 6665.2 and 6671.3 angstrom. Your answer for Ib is 6.518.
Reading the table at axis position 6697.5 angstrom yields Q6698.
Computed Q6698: 6.607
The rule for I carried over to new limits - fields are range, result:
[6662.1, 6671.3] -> 6.52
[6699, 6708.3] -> 6.43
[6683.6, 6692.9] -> 6.55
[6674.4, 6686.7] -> 6.45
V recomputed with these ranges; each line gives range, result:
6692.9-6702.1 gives 6.6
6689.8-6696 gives 6.63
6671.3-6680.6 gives 6.48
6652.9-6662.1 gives 6.5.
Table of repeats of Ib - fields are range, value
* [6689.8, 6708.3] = 6.358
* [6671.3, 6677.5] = 6.489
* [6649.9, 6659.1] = 6.389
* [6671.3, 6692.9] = 6.411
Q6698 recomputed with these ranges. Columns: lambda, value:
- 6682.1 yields 6.411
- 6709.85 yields 6.369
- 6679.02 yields 6.433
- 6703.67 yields 6.409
